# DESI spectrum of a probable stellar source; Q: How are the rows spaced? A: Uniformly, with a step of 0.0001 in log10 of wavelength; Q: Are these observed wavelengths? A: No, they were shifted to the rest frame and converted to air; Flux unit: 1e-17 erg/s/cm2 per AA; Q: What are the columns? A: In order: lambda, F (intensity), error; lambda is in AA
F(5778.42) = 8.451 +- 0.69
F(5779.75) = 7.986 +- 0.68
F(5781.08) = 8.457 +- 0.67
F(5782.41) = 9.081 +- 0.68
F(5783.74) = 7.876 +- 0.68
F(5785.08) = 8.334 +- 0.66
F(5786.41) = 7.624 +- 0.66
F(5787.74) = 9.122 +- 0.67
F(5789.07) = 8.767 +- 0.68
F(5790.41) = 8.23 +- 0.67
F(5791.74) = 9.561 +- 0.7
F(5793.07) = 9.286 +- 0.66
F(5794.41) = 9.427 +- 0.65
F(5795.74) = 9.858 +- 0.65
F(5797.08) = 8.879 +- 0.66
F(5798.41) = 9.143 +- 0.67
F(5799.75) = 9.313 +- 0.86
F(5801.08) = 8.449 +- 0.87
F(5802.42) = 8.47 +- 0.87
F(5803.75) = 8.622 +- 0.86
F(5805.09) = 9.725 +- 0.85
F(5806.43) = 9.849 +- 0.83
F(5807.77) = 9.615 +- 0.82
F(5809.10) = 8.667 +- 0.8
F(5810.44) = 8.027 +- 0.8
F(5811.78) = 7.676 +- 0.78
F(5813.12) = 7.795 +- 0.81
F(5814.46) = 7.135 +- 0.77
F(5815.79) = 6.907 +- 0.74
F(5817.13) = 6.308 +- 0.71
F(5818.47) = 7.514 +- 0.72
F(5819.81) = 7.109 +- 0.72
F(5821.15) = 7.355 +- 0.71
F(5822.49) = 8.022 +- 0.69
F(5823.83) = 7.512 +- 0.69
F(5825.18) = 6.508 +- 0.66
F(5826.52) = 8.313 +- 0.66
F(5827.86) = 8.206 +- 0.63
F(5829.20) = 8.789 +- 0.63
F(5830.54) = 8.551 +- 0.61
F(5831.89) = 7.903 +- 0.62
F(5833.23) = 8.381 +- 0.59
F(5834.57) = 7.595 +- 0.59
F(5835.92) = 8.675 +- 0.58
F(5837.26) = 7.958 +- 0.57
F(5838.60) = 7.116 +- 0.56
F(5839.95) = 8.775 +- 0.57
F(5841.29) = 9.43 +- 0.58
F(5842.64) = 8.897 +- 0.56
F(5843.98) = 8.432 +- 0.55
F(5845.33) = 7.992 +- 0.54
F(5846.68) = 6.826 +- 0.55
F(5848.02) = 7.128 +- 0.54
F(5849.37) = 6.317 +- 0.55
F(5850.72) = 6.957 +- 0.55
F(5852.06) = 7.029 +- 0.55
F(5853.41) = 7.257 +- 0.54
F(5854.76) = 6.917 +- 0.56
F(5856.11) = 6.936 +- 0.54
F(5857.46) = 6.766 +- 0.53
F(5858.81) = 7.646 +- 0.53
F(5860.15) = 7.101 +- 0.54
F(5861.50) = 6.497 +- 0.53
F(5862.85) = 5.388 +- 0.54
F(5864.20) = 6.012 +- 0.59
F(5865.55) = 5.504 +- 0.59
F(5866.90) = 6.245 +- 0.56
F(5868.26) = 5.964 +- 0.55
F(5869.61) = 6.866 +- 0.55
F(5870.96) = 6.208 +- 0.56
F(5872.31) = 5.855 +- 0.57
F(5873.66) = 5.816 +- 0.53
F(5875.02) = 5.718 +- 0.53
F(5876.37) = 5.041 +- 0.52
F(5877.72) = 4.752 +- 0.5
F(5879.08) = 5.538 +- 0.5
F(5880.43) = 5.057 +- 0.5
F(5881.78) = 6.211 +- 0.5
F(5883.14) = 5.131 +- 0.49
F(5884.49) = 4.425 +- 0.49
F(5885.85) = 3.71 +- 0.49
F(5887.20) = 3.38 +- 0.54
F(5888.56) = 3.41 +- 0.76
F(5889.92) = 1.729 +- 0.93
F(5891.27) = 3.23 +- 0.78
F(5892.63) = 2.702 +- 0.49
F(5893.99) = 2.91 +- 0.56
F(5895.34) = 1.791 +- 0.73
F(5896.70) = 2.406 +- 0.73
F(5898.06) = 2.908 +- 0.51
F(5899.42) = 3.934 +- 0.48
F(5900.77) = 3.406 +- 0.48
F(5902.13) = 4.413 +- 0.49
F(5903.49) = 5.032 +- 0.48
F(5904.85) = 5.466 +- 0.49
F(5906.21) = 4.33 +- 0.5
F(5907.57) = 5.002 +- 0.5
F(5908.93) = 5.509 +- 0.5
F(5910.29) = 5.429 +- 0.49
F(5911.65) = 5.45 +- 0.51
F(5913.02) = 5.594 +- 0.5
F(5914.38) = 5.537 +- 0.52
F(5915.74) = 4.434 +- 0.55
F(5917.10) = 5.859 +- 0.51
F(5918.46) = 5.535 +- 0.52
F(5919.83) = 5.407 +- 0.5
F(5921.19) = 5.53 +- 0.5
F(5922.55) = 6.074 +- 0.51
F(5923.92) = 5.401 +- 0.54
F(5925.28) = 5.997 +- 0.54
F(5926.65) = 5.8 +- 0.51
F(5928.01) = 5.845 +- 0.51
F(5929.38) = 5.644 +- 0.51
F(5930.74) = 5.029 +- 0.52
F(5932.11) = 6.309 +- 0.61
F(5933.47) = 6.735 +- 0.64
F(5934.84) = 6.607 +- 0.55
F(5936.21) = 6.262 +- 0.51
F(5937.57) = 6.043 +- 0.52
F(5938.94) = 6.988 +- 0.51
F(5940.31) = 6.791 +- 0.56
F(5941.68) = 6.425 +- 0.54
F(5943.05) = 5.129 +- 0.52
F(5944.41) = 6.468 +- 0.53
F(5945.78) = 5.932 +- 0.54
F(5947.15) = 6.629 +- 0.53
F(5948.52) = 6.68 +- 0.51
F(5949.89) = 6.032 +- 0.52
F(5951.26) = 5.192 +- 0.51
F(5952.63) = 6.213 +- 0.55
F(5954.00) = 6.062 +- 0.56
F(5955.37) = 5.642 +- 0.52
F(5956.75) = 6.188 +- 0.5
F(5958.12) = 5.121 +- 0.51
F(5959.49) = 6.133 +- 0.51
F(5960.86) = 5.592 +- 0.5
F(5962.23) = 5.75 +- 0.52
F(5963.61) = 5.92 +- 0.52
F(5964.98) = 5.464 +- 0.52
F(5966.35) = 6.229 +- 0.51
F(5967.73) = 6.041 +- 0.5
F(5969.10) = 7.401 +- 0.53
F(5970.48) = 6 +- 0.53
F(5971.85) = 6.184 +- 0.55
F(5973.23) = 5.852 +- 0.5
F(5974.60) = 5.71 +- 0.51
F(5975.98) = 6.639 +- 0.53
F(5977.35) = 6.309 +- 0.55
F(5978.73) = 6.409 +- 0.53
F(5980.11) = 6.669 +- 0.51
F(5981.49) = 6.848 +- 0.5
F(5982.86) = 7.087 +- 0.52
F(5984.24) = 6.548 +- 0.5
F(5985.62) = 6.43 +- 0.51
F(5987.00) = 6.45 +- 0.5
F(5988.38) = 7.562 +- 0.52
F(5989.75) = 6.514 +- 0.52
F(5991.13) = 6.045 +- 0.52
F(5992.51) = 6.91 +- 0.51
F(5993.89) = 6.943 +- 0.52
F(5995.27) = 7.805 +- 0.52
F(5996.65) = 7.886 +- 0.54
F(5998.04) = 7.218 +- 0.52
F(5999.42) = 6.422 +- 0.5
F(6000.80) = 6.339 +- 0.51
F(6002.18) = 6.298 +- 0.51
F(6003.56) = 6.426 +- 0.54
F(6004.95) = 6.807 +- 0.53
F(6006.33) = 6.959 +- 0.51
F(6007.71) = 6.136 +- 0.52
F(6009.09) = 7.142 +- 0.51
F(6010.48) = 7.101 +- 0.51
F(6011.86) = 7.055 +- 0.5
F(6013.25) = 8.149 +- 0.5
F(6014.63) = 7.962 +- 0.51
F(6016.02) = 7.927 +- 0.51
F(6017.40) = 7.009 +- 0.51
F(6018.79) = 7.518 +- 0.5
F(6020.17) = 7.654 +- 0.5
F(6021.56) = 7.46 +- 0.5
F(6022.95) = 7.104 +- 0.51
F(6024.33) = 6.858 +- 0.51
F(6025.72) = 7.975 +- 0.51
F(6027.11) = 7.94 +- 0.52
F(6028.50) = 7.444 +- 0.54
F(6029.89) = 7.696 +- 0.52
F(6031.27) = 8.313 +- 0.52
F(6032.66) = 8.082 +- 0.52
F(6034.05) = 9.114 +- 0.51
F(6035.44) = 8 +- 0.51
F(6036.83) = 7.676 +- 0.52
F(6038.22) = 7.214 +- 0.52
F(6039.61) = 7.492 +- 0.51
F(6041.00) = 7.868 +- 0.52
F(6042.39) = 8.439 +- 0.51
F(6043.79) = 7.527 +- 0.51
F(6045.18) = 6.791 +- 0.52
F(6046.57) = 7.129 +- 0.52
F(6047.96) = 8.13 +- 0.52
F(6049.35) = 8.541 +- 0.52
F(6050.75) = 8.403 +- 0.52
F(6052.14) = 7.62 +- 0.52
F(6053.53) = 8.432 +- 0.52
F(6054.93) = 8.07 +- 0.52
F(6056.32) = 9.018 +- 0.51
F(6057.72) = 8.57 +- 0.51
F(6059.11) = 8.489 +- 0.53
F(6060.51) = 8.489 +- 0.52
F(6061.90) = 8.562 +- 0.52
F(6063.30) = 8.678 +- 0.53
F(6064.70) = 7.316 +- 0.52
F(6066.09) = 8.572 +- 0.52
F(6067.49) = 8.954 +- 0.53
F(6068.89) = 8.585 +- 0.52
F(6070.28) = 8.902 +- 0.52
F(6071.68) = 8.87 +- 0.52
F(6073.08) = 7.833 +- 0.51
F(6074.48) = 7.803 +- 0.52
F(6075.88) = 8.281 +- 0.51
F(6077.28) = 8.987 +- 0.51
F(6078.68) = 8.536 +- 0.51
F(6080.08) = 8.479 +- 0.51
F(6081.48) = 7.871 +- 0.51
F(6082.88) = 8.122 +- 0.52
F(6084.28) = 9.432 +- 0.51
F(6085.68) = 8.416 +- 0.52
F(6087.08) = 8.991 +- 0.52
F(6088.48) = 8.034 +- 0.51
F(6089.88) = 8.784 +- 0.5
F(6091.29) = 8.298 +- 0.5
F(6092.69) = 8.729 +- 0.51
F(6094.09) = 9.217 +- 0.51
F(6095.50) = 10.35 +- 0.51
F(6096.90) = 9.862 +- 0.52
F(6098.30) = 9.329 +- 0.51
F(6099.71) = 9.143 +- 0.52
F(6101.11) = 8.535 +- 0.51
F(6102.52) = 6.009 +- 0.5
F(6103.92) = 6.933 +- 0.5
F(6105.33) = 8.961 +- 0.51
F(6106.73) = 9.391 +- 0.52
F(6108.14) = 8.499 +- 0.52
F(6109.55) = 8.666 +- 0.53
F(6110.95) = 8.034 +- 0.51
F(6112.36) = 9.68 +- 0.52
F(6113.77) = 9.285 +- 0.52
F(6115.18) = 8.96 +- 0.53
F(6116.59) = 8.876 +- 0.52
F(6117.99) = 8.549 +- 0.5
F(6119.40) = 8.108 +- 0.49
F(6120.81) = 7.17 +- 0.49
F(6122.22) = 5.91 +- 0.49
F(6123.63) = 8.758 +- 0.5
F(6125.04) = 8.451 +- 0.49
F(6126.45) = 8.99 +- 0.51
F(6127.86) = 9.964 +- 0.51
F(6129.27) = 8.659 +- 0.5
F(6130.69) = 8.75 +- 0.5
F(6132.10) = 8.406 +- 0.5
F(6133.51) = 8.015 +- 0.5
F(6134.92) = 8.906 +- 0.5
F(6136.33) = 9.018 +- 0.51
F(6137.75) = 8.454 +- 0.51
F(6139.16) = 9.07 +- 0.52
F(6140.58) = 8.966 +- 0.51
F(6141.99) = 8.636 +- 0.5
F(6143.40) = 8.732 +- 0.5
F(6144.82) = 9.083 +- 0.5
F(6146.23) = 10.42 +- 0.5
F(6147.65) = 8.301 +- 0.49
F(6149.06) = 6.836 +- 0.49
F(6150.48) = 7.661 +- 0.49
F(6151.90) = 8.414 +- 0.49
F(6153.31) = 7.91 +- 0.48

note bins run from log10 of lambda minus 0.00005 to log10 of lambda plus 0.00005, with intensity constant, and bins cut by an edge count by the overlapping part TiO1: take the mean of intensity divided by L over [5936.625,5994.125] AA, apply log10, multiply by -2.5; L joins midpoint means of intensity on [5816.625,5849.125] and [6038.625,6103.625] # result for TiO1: 0.29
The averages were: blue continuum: 7.87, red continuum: 8.39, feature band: 6.26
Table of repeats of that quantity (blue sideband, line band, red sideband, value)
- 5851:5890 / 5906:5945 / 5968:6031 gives 0.09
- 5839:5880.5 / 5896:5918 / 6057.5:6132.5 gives 0.45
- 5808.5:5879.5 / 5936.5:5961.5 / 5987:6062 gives 0.21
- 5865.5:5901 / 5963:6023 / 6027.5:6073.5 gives 0.01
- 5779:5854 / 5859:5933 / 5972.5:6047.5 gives 0.48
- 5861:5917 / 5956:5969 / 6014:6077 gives 0.07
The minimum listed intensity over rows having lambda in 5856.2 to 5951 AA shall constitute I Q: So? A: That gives 1.729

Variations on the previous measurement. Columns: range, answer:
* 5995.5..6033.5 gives 6.136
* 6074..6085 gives 7.803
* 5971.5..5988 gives 5.71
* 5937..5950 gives 5.129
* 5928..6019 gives 5.029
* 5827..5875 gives 5.388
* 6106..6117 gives 8.034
